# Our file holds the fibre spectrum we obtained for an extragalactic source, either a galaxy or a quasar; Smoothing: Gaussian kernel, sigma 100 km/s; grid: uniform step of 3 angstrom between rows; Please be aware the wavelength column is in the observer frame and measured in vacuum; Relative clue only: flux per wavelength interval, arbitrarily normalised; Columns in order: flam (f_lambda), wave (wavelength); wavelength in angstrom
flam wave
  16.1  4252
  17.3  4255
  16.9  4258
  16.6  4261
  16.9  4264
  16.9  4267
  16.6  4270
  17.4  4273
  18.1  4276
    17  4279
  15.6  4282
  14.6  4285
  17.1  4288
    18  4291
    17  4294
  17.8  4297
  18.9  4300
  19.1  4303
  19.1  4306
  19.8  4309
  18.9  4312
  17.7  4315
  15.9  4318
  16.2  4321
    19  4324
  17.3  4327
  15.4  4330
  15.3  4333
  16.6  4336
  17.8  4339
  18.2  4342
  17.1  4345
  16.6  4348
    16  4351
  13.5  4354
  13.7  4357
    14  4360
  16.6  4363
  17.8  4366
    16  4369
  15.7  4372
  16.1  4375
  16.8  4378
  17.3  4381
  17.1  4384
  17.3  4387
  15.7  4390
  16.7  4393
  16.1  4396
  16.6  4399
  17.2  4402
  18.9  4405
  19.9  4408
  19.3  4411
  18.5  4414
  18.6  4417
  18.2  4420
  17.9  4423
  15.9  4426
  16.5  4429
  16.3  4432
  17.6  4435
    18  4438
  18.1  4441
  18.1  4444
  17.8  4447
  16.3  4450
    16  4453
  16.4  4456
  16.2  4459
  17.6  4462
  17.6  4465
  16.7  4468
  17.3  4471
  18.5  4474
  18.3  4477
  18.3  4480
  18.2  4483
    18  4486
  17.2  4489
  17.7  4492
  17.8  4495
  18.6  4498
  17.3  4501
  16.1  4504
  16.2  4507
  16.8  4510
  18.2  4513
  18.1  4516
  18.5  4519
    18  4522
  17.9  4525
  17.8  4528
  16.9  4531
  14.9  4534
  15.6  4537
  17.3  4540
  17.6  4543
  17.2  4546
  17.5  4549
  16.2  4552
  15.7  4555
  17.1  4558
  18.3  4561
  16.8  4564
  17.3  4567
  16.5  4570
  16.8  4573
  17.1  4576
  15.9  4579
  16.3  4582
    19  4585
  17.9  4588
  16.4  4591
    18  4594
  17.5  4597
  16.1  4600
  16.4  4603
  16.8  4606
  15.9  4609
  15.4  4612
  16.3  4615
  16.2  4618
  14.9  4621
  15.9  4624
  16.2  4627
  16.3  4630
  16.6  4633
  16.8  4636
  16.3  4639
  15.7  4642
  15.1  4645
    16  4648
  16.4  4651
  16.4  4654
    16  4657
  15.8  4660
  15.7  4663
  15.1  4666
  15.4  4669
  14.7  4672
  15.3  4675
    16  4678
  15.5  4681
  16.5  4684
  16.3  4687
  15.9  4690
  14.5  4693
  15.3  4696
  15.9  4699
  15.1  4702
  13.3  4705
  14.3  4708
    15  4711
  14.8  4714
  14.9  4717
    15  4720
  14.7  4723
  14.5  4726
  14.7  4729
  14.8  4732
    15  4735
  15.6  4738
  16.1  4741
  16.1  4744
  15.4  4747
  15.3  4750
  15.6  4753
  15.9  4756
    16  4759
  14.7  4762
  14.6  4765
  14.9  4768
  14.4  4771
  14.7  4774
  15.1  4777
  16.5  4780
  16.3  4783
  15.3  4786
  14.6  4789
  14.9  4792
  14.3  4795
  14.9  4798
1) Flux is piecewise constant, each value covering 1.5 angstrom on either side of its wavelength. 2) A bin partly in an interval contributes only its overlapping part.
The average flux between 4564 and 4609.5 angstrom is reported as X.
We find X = 16.9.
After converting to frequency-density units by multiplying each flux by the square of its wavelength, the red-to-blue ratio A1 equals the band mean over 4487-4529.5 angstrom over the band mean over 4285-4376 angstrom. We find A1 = 1.1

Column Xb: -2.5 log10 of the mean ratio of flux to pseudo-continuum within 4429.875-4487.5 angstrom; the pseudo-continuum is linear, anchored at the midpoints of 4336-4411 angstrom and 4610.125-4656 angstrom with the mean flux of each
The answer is -0.06 mag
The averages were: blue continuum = 16.7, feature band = 17.4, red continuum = 16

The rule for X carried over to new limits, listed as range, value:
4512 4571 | 17.2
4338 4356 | 16.4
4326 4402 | 16.3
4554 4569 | 17.1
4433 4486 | 17.5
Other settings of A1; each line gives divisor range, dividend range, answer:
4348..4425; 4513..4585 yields 1.09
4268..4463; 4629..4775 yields 1.05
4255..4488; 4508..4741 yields 1.05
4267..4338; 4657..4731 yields 1.04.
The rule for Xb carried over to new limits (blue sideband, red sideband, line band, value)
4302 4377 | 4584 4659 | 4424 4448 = -0.04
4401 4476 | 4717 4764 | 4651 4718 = 0.02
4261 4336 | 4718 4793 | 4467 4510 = -0.07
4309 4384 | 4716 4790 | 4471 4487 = -0.13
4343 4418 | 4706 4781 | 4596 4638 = -0.04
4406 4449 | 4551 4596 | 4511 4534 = -0.02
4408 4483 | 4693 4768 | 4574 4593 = -0.05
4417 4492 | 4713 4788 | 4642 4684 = 0.01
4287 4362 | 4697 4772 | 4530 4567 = -0.05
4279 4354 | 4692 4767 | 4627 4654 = -0.04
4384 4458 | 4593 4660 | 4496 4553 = -0.03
